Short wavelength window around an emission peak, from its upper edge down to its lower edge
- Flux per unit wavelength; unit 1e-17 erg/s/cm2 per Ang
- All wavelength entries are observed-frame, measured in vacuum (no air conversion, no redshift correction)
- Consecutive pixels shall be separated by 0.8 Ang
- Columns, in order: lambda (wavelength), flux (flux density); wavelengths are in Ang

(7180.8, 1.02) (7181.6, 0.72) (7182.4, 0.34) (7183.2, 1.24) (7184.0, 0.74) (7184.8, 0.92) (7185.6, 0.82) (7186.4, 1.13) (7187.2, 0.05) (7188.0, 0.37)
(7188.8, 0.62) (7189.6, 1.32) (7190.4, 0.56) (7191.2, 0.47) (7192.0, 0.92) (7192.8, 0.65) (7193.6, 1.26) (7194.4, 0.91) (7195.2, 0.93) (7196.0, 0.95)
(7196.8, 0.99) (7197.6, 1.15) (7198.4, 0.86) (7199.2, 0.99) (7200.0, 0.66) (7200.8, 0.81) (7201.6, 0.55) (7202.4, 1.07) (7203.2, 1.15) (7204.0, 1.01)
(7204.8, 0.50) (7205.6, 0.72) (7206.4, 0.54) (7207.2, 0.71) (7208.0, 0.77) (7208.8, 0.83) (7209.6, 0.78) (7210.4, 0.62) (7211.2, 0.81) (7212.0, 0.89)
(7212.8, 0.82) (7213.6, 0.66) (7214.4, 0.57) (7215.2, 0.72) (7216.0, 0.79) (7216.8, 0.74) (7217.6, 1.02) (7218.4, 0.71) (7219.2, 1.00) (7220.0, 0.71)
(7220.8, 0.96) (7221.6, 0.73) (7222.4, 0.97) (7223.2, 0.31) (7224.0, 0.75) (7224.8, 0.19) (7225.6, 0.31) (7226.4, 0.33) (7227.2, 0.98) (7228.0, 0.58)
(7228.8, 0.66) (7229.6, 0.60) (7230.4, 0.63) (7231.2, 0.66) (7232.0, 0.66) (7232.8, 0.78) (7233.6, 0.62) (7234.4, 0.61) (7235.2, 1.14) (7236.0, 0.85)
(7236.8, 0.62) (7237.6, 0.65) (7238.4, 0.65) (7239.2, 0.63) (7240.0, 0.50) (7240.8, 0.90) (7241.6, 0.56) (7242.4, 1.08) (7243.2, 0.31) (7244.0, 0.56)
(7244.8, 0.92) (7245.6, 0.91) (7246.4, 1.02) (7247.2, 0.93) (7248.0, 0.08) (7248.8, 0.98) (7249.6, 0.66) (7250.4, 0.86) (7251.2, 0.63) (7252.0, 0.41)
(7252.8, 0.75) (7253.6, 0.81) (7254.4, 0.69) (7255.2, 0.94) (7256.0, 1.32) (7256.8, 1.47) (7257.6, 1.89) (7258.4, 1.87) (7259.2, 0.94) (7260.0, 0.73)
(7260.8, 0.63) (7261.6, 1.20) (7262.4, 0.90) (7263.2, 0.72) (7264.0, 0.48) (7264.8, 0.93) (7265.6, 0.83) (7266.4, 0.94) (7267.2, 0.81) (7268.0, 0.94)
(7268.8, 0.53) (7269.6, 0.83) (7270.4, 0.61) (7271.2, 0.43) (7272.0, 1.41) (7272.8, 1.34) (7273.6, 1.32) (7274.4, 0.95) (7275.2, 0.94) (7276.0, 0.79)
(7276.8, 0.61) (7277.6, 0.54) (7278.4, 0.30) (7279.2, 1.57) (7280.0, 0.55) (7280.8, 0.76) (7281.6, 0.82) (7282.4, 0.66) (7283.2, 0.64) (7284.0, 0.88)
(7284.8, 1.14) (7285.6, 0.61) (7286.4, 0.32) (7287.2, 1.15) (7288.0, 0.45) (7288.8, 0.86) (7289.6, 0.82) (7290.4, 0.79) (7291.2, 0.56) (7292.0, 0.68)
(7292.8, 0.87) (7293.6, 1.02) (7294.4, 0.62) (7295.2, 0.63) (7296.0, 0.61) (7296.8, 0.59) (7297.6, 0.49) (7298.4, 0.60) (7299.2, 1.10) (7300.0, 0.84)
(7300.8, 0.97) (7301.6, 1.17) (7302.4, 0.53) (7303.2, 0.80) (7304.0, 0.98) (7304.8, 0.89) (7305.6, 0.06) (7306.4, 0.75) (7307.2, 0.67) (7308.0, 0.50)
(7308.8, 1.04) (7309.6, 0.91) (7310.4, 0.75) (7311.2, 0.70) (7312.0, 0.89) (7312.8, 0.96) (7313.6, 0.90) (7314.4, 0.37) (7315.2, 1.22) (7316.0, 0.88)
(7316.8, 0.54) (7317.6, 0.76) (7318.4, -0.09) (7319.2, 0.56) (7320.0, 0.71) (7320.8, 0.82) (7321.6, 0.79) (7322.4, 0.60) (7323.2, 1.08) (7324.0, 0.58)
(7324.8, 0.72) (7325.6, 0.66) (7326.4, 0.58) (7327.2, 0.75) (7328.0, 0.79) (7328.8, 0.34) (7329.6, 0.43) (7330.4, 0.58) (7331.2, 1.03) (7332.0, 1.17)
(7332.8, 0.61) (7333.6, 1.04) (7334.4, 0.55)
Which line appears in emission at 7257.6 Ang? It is [S II] 6716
